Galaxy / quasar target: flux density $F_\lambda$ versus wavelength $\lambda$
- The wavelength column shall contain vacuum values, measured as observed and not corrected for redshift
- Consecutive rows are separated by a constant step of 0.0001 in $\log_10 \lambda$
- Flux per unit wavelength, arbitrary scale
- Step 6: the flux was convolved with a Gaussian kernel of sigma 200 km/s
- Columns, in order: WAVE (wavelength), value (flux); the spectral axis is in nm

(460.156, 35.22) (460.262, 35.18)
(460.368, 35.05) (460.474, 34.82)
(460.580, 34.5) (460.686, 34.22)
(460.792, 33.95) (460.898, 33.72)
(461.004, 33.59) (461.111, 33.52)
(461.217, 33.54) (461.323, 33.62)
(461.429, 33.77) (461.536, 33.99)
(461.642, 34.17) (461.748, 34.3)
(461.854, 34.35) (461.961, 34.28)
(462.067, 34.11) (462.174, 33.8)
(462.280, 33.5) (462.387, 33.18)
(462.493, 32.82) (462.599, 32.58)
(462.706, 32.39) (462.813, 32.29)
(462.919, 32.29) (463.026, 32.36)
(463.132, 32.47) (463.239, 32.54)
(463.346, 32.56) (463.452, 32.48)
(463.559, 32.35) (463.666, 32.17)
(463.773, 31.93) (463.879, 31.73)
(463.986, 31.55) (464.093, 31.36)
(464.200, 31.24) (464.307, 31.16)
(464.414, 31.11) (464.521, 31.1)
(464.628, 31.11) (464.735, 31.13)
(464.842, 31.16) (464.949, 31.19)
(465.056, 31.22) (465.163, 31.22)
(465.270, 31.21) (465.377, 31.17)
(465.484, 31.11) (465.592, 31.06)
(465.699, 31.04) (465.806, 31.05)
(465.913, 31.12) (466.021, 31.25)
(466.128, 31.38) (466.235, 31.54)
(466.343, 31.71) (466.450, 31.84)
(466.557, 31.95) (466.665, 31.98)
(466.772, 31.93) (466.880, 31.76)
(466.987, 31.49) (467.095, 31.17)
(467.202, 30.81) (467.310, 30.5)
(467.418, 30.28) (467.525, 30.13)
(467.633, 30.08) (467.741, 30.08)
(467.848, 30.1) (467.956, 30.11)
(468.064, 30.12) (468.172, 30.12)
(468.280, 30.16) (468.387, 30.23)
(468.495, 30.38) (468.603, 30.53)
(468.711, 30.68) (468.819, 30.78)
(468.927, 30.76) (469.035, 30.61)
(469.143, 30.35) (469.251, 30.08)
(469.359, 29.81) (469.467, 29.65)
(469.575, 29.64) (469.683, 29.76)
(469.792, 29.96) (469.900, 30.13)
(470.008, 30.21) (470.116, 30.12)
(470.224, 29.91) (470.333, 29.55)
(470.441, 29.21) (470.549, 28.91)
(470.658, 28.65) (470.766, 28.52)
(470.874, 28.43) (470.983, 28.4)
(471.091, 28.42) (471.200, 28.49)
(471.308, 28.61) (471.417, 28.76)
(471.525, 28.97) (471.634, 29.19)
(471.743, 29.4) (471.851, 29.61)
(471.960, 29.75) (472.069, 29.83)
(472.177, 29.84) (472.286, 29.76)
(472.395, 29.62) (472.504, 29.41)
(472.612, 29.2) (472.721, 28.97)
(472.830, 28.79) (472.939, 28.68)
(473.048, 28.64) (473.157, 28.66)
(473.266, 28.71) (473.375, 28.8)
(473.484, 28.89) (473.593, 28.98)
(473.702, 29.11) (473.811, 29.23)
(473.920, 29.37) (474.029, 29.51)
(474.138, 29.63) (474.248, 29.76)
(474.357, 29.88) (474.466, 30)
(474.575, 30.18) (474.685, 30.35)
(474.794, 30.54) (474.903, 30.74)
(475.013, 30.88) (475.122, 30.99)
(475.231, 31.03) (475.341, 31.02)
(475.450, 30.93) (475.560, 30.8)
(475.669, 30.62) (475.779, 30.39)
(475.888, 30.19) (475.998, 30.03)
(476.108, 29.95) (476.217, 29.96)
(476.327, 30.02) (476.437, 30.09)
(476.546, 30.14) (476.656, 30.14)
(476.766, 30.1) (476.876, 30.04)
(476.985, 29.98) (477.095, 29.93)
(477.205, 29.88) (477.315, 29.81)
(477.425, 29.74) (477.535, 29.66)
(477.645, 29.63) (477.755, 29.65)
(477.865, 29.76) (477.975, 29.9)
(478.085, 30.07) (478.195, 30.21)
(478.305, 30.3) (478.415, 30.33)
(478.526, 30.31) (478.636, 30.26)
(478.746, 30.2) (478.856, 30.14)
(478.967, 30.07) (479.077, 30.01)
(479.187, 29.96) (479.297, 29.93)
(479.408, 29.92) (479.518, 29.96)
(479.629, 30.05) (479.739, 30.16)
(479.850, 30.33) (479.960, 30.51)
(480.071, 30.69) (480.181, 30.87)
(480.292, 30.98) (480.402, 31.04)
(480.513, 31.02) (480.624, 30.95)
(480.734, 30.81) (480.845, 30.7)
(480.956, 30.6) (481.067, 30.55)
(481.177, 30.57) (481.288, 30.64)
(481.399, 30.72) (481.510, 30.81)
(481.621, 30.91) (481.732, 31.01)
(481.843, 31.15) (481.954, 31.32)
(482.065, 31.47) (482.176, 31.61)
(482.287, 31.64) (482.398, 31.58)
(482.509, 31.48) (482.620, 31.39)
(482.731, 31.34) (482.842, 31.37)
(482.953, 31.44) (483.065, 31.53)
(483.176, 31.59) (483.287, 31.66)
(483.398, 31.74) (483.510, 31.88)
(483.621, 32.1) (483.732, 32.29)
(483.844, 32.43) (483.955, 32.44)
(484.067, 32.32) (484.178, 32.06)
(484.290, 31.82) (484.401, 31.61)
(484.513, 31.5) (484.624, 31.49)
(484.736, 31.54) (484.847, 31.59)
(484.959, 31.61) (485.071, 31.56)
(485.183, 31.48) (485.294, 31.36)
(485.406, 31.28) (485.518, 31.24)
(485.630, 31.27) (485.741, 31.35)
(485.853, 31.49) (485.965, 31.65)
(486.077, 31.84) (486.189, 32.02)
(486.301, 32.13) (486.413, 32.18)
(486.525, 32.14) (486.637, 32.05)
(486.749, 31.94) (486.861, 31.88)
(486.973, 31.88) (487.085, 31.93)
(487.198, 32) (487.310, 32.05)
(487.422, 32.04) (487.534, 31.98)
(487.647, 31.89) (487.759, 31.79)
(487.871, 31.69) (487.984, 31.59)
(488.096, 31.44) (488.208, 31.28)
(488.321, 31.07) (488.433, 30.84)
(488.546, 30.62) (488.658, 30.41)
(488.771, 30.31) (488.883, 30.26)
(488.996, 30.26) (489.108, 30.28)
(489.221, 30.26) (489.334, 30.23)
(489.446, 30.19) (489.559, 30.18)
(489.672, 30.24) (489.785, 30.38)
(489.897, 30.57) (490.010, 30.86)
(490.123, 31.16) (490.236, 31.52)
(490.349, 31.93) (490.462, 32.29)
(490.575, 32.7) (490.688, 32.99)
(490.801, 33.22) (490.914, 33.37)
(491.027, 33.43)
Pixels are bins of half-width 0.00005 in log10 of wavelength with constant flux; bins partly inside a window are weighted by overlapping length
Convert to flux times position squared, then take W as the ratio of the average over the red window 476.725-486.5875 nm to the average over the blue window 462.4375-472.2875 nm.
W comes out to 1.1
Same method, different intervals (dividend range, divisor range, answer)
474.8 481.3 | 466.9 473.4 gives 1.06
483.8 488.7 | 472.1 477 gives 1.11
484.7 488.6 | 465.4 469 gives 1.11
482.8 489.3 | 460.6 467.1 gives 1.07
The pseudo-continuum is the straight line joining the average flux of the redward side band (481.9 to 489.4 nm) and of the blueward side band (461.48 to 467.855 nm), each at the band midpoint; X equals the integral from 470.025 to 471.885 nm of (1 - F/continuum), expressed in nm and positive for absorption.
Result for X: 0.16 nm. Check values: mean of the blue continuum 31.9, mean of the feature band 29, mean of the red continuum 31.5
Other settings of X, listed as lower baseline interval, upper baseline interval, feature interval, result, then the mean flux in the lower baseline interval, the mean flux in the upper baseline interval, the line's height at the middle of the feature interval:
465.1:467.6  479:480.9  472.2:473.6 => 0.08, 31.2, 30.5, 30.9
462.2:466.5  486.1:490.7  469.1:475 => 0.41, 31.8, 31.3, 31.6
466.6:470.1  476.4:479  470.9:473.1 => 0.08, 30.4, 30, 30.3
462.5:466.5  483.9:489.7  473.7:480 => 0.28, 31.6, 31.4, 31.5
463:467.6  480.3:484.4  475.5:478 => 0.11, 31.4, 31.4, 31.4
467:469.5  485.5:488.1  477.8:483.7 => 0.10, 30.3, 31.8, 31.3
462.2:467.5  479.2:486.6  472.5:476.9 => 0.23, 31.7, 31.3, 31.5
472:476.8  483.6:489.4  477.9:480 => 0.02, 29.8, 31.5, 30.5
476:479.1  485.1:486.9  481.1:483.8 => -0.03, 30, 31.7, 31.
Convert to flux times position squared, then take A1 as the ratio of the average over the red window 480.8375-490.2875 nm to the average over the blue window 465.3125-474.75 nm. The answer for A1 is 1.12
